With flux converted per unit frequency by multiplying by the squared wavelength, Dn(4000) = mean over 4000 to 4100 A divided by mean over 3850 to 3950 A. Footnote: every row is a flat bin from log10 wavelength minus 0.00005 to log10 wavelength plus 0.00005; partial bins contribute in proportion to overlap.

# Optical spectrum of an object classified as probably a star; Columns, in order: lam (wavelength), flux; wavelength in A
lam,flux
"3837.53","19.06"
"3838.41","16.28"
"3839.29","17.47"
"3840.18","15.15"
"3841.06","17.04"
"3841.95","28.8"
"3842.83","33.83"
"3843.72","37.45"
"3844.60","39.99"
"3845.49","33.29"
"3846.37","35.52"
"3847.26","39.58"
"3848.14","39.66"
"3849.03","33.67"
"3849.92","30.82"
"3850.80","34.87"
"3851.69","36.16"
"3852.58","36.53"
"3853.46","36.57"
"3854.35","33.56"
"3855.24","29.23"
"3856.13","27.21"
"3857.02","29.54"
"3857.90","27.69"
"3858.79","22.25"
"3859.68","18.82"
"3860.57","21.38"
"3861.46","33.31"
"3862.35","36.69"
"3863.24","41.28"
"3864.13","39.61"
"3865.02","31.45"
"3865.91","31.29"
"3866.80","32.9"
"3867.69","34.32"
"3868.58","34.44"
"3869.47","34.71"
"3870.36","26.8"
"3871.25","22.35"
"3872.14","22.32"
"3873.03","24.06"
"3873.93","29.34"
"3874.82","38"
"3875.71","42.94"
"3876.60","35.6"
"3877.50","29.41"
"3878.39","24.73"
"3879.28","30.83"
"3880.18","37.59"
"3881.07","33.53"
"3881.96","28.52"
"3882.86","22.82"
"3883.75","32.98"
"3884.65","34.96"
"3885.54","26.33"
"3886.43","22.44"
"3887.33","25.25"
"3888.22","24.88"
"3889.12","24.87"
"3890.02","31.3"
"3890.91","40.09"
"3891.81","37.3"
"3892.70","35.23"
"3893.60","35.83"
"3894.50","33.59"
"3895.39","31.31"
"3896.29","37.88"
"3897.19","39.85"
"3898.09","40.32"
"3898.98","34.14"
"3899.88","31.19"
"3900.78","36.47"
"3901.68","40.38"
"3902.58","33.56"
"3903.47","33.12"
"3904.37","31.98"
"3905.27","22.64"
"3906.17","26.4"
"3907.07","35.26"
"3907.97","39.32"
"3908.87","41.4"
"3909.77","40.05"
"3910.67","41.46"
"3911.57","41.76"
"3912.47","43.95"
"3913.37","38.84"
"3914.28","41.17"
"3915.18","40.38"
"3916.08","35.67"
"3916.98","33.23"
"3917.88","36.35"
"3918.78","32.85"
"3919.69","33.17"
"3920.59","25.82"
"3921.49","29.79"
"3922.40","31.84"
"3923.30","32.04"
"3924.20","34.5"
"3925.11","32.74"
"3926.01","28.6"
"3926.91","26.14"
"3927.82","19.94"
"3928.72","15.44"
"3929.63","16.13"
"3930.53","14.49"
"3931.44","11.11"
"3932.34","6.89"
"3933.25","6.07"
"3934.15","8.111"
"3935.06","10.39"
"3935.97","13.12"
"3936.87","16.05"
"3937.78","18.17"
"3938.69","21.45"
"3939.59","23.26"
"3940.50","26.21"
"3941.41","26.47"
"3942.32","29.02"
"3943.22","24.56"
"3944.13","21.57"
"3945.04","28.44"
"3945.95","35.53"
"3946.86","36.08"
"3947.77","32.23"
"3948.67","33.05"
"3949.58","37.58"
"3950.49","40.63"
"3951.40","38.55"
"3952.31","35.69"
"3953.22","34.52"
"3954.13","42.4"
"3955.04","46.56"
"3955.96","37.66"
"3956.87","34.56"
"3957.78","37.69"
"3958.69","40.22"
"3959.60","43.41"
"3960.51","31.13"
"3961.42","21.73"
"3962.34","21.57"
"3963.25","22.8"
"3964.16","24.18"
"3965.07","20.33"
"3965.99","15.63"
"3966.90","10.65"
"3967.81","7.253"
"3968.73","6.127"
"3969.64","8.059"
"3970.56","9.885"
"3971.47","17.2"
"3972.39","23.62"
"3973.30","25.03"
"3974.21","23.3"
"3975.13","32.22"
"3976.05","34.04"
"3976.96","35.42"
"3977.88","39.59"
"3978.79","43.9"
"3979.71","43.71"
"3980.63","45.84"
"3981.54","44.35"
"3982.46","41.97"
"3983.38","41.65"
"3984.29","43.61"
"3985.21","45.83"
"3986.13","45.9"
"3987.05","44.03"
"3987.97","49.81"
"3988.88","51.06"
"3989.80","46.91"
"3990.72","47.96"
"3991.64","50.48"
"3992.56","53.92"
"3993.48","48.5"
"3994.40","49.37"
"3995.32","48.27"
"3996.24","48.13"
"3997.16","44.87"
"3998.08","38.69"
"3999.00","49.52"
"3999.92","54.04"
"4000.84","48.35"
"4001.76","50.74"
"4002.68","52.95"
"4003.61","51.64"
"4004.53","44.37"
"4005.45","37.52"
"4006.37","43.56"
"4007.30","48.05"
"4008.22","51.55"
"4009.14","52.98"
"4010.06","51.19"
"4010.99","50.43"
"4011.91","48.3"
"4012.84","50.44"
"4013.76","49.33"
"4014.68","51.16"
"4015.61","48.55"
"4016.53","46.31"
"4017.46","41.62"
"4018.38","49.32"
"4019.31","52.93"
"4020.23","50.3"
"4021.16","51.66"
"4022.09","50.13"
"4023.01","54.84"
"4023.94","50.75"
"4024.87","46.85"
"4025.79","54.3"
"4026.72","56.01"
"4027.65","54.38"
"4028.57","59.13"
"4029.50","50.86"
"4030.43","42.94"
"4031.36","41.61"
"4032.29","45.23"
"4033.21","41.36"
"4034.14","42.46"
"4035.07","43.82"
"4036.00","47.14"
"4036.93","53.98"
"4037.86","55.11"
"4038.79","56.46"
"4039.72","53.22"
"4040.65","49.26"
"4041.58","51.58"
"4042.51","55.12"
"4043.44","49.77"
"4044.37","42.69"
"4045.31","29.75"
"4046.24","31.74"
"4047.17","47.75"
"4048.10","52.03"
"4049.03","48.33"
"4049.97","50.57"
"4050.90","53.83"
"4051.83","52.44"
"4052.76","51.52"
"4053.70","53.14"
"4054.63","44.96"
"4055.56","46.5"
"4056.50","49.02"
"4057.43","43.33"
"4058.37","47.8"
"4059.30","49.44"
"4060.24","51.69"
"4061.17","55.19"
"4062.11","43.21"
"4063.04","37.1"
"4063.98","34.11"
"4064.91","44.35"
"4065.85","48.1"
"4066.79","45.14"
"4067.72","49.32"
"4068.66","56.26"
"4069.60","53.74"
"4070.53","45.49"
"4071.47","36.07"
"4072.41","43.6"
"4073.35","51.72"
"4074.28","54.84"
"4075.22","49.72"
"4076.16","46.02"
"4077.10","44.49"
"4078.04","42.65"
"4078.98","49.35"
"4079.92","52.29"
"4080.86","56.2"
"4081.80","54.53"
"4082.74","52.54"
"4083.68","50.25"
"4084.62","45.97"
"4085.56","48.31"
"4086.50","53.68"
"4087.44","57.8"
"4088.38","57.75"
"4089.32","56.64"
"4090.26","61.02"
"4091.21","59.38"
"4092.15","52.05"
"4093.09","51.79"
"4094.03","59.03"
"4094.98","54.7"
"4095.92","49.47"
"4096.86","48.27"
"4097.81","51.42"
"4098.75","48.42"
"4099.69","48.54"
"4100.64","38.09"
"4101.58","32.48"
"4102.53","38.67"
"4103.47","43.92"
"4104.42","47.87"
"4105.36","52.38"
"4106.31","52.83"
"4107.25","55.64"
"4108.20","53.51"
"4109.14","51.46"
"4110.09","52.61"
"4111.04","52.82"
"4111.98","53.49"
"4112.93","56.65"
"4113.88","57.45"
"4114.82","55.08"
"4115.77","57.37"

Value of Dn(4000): 1.77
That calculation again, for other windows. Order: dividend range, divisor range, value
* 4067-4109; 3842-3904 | 1.72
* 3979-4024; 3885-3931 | 1.55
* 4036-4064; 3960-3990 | 1.62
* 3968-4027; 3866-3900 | 1.46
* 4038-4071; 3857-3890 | 1.75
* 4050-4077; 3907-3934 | 1.72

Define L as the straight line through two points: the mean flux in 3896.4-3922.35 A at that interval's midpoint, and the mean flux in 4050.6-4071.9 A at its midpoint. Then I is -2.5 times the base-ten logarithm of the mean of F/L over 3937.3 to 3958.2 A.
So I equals 0.20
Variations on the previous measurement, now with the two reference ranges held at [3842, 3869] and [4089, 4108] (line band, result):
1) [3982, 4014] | -0.12 mag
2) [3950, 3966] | 0.21 mag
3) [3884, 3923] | 0.07 mag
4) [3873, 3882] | 0.06 mag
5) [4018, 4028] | -0.16 mag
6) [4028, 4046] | -0.05 mag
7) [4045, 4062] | -0.02 mag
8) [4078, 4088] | -0.06 mag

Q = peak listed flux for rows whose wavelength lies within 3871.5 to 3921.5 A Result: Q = 43.95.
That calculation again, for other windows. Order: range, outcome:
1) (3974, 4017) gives 54.04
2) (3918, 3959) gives 46.56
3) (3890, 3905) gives 40.38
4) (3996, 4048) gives 59.13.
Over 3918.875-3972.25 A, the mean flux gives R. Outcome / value 25.1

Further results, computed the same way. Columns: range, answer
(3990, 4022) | 48.7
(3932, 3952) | 24.4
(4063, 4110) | 49.5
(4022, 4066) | 48.2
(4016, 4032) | 50.2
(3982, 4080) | 48.1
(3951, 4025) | 40.4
